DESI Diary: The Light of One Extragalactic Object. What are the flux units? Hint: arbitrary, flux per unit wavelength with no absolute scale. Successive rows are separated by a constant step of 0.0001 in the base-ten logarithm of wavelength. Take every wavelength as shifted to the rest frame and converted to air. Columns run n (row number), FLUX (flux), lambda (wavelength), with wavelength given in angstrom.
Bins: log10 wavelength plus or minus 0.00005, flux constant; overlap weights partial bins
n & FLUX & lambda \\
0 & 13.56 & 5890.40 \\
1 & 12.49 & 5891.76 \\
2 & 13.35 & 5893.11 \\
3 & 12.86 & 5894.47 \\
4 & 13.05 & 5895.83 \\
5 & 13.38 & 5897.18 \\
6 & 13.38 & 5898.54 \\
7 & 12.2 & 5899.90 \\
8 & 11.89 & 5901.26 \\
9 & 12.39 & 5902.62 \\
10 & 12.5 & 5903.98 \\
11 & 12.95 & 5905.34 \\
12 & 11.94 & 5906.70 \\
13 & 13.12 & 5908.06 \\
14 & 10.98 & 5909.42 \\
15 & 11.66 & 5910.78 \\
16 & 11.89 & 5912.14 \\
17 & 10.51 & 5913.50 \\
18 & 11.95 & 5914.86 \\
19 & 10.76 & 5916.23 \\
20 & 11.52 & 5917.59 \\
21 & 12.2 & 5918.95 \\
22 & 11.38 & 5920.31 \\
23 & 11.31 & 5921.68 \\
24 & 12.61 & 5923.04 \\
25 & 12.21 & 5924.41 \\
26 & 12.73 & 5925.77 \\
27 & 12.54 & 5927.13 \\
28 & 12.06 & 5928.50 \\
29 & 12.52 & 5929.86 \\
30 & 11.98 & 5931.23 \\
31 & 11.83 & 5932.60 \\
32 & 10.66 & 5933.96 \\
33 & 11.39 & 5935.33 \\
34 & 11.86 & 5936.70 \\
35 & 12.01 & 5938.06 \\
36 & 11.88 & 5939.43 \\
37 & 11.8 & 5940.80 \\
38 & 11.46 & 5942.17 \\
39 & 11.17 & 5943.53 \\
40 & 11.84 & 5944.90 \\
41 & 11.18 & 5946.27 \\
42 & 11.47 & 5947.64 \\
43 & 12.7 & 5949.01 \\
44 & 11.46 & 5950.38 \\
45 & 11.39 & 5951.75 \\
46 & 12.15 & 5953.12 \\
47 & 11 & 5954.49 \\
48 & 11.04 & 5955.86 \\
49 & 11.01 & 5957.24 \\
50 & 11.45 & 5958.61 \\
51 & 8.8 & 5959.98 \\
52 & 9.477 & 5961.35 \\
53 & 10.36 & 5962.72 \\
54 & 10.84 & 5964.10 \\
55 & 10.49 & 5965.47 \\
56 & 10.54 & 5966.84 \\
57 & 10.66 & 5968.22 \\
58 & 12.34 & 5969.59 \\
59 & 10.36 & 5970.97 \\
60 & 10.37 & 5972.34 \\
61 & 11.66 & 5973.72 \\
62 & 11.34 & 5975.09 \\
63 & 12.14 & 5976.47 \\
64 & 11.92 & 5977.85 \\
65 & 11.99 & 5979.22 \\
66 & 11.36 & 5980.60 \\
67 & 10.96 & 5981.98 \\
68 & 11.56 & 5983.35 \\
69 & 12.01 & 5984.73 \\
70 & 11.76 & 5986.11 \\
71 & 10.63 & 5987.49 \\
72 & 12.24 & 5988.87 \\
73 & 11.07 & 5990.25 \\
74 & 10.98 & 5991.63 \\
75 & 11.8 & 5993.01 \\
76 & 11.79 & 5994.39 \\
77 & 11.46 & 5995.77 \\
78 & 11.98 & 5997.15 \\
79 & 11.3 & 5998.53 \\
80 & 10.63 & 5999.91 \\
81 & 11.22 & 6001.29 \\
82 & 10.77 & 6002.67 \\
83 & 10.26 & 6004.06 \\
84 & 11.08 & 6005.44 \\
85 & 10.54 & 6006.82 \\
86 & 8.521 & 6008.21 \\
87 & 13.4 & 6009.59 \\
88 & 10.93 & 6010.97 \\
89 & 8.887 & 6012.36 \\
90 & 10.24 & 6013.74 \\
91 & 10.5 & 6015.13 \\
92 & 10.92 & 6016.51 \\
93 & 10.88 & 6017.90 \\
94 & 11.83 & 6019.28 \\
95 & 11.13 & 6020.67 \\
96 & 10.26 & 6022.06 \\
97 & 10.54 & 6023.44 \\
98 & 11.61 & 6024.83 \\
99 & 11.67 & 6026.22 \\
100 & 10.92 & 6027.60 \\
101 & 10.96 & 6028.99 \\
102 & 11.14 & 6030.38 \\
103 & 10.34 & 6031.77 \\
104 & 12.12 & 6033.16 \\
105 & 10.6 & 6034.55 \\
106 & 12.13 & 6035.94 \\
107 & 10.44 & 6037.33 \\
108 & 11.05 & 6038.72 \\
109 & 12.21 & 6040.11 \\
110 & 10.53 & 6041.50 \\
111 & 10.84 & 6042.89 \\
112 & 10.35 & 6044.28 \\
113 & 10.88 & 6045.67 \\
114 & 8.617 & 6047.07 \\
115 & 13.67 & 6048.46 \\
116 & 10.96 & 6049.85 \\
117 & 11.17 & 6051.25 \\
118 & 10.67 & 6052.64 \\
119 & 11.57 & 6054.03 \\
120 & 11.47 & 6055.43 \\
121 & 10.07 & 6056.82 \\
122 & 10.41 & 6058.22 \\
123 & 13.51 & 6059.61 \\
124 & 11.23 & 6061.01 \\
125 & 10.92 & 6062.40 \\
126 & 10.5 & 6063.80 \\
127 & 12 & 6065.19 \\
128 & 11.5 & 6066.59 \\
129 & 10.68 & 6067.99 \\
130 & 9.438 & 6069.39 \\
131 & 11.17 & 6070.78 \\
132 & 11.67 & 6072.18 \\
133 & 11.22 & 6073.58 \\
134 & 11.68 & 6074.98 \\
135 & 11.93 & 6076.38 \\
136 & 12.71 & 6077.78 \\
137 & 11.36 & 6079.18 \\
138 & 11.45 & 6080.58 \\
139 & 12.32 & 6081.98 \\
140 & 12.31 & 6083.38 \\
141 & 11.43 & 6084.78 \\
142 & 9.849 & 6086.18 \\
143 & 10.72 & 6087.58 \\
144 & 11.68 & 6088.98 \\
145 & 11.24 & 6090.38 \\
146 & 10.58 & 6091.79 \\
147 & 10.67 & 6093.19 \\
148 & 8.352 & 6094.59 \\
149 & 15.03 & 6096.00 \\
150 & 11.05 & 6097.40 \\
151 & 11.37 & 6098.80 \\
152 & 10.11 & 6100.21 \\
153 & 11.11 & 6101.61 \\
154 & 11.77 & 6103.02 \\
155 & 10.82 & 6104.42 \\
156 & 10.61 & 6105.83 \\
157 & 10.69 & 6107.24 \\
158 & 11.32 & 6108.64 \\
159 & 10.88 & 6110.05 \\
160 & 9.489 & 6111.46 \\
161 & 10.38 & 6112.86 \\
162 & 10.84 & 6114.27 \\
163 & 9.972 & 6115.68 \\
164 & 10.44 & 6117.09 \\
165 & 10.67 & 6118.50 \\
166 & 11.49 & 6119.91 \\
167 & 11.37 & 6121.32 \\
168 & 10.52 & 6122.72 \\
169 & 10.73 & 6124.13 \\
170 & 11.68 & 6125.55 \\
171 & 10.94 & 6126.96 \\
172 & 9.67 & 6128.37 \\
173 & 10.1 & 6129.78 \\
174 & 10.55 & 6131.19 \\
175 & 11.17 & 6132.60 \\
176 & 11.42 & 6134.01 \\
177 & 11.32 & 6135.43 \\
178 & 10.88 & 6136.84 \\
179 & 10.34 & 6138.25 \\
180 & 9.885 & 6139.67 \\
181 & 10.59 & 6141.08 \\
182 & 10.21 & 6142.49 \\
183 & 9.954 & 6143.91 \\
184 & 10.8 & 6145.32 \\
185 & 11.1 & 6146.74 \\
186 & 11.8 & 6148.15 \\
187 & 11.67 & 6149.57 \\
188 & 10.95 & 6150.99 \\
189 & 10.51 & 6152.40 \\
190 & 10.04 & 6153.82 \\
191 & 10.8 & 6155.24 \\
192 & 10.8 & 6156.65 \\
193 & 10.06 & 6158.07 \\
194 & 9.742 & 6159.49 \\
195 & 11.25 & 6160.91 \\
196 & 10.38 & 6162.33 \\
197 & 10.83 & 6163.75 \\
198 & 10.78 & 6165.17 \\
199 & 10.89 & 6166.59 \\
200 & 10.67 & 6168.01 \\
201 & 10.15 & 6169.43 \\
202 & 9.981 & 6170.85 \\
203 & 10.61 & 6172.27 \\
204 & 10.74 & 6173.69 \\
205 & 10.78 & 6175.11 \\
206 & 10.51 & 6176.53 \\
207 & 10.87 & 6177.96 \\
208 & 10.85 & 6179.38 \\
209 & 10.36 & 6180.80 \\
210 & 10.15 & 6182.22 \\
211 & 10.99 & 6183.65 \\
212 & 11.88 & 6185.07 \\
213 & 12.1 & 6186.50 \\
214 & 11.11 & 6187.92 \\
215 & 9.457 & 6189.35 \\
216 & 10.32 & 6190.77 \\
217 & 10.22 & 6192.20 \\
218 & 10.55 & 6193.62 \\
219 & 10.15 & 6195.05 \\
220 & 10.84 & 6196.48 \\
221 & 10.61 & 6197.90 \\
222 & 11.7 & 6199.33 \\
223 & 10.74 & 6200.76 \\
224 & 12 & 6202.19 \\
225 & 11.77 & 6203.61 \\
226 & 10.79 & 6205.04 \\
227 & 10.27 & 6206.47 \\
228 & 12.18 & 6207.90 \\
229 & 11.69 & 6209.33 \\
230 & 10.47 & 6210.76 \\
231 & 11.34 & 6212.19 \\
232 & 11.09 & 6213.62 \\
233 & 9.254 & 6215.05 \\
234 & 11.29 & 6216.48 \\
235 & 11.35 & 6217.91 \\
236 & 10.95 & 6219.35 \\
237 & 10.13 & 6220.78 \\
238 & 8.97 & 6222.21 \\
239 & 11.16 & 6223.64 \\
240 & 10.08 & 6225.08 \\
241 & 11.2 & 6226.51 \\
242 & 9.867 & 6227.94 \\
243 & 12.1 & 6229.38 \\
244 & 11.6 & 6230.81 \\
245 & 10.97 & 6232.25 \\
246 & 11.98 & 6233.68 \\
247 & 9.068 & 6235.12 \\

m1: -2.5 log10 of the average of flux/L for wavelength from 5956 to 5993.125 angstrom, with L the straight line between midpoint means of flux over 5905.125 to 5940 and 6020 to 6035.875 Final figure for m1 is 0.03 mag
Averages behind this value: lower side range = 11.8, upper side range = 11.1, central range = 11.1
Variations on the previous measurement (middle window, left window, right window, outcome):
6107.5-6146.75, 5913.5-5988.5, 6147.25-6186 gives 0.019 mag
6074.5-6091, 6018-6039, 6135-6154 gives -0.061 mag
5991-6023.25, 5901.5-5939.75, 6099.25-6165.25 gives 0.048 mag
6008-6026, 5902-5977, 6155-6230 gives 0.045 mag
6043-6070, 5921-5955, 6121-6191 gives 0.018 mag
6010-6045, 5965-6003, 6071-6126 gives 0.031 mag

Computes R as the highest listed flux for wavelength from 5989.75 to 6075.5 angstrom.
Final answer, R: 13.67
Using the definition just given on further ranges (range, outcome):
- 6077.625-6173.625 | 15.03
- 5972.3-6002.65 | 12.24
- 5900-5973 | 13.12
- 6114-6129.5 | 11.68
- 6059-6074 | 13.51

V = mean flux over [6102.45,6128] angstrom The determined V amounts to 10.8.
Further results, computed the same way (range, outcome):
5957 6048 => 11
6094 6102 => 11.2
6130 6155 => 10.8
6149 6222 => 10.8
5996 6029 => 10.9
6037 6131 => 11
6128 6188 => 10.7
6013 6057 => 11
